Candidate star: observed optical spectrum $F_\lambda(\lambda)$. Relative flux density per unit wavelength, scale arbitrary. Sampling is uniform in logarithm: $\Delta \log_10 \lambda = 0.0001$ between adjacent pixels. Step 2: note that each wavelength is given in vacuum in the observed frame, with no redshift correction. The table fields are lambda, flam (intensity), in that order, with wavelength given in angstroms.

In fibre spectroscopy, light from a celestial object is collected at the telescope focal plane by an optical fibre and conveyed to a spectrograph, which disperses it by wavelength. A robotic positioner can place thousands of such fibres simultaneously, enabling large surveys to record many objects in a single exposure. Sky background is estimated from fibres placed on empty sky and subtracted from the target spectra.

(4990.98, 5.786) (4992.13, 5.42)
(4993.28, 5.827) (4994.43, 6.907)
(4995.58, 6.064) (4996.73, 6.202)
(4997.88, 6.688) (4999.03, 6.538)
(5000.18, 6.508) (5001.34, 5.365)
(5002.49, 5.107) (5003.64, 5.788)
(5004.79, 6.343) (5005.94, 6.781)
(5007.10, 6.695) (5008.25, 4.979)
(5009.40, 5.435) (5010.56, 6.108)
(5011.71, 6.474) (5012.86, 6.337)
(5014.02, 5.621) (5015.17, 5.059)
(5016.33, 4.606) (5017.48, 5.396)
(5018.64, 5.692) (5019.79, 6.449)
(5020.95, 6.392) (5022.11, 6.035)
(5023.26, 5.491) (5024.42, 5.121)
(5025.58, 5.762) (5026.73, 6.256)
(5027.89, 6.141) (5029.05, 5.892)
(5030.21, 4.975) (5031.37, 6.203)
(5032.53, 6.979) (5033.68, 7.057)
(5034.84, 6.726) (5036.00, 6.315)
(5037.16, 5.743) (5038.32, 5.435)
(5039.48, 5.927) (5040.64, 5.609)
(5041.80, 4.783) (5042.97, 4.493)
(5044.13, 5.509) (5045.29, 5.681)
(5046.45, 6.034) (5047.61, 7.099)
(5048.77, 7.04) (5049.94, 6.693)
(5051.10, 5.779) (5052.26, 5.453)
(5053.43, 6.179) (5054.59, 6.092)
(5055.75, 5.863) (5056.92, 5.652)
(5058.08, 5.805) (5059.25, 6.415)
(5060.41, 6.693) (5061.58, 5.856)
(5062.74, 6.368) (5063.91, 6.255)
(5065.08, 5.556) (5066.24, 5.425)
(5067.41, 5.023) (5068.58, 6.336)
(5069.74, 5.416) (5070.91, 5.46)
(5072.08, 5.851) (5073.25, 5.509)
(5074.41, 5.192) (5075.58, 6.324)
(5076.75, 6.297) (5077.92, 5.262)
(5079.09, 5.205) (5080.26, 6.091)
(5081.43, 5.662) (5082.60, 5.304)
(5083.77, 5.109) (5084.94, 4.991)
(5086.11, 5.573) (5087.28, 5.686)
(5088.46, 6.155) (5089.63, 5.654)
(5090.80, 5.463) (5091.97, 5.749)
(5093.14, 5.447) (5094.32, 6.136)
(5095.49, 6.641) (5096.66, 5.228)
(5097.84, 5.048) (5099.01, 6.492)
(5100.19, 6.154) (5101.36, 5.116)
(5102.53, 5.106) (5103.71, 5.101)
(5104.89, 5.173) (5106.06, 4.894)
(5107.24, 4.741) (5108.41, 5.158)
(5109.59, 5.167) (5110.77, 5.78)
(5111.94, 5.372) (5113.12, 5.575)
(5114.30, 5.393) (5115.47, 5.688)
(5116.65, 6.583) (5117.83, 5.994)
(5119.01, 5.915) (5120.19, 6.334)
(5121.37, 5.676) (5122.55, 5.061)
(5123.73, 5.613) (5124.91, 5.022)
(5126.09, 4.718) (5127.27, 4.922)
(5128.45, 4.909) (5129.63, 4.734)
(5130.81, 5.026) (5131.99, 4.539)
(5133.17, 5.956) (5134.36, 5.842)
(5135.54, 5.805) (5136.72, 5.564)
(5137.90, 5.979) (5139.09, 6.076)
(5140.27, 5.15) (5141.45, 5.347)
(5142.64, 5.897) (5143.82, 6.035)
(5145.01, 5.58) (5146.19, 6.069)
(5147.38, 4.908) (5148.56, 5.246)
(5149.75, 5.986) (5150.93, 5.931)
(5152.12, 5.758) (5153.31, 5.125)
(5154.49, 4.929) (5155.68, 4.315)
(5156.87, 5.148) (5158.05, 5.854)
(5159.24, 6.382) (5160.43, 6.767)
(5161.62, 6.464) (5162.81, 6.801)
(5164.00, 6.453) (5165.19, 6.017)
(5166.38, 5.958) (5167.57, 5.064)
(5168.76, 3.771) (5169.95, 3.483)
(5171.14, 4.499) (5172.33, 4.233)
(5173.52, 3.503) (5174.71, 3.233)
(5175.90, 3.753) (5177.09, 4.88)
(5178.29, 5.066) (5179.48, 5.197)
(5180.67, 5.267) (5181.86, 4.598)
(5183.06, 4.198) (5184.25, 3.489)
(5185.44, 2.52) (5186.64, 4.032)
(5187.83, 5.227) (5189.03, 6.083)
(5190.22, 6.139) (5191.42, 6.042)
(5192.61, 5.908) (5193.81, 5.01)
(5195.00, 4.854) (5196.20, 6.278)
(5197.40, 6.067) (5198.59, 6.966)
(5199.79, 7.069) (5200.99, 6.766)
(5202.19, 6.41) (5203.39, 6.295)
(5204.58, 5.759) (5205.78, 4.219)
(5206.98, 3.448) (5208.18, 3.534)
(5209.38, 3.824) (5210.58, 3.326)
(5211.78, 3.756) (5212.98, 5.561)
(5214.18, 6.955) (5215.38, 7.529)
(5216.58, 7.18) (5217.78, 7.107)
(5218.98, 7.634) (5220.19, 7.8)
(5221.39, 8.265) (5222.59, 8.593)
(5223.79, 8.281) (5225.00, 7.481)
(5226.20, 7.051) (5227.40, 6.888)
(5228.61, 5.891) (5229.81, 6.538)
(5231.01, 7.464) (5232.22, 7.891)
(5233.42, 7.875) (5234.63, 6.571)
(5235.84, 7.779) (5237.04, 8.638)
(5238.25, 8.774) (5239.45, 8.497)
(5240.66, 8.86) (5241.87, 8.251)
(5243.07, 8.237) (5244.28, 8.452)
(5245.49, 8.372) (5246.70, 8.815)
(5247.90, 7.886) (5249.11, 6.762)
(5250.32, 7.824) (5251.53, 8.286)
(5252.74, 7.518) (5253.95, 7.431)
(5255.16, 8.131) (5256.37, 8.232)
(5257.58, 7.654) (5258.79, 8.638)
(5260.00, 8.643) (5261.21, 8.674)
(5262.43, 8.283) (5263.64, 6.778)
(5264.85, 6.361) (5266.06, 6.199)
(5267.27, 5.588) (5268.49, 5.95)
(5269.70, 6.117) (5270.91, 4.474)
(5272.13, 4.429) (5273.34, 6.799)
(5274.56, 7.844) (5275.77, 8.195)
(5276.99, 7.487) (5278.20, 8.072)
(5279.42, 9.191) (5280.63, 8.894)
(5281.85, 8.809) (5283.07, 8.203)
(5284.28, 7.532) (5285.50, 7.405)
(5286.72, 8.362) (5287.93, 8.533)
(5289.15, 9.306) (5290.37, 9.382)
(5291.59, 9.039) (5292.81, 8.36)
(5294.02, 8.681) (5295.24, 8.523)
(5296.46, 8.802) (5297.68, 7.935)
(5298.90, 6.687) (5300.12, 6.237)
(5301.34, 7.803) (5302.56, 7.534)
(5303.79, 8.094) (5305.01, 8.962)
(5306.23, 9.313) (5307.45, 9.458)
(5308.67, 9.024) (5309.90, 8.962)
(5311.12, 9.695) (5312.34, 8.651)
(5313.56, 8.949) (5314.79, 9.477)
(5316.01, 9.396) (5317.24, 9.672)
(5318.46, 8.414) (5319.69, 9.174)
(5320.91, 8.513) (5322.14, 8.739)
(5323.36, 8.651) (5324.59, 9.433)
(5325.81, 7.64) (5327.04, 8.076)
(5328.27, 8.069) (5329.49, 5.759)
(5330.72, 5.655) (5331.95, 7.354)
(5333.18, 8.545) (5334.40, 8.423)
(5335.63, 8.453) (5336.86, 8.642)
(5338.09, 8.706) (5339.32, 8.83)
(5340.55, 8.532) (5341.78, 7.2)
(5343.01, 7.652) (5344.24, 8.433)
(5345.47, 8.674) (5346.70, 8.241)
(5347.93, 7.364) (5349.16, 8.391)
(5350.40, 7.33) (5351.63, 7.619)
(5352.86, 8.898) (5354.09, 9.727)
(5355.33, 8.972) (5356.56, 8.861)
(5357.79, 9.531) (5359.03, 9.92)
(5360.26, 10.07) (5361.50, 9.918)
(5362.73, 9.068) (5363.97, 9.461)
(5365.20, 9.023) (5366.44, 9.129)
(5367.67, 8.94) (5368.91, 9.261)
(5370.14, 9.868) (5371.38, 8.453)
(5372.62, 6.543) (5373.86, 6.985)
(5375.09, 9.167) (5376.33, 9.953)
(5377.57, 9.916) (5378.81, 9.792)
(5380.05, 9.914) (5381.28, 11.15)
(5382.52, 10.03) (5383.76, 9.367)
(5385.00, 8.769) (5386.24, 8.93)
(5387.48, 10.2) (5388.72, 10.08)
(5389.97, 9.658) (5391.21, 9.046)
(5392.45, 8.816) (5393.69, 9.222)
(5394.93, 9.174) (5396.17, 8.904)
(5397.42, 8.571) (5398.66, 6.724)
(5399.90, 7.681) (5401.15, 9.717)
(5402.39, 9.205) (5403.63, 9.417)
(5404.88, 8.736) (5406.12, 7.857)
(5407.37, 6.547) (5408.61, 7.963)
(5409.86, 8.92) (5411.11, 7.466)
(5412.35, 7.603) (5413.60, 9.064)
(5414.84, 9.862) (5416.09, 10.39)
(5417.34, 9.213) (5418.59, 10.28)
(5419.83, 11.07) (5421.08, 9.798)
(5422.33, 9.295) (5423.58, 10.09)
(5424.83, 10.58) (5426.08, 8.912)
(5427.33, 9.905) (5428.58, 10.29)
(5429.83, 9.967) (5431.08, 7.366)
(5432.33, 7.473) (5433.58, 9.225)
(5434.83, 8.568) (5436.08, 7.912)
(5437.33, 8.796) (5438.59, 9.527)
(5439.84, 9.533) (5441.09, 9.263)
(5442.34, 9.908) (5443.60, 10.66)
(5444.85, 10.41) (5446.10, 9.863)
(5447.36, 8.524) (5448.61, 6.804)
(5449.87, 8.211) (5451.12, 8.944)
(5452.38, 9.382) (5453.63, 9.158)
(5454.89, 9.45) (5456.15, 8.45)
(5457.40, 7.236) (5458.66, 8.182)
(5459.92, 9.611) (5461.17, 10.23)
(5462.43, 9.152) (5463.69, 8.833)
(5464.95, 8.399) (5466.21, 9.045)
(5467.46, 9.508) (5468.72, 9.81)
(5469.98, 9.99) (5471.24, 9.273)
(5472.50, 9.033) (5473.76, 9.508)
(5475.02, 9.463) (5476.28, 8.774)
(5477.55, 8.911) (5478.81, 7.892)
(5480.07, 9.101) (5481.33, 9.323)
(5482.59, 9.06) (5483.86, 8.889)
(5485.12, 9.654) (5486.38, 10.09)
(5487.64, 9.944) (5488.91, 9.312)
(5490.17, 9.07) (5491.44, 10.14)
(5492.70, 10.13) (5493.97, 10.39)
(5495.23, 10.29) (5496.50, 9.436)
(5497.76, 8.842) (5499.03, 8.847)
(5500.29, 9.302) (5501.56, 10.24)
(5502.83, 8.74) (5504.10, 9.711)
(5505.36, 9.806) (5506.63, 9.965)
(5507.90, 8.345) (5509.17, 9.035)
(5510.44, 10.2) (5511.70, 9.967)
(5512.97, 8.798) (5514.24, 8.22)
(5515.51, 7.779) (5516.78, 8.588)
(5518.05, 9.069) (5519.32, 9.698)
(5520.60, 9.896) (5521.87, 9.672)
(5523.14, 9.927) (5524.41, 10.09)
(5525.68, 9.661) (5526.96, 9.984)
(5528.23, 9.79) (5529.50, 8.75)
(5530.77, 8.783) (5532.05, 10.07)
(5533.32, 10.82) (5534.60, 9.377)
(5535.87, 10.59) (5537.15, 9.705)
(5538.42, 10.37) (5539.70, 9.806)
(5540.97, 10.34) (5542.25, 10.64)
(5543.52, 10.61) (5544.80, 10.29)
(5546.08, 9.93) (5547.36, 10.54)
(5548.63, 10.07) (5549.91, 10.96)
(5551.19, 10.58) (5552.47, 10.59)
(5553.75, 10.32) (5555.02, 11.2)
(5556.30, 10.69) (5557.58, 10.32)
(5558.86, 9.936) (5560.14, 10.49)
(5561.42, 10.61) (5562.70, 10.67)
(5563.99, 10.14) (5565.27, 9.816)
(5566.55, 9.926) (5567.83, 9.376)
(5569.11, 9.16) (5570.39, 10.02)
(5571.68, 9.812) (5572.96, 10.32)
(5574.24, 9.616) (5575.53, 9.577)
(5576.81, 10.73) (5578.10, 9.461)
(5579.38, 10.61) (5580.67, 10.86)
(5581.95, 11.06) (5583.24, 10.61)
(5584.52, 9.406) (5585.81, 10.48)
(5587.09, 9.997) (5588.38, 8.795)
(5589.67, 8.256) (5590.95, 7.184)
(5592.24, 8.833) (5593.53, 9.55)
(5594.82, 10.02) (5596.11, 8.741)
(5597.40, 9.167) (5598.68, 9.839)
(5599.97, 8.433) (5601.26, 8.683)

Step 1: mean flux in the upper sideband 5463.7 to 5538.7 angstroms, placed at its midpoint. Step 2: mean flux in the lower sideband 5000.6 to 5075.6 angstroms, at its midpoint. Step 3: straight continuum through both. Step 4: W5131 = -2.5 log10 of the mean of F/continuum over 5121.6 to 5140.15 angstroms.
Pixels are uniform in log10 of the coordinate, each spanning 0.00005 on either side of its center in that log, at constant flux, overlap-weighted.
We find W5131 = 0.23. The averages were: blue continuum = 5.88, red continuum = 9.43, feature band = 5.32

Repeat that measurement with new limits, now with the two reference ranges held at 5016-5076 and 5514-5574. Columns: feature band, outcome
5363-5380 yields -0.054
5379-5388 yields -0.132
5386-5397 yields -0.074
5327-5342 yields 0.051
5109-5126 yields 0.152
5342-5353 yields 0.047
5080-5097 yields 0.106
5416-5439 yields -0.043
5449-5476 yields 0.028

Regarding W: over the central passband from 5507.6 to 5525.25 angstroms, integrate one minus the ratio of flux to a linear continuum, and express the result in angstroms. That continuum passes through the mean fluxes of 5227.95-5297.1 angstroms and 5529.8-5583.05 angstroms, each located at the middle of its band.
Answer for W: 1.1 angstroms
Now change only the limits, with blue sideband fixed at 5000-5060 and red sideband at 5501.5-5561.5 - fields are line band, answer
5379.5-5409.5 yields -0.7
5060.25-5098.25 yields 3.7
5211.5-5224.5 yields 0.3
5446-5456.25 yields 0.6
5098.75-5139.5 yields 7.1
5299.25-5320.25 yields -1.6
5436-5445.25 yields -0.4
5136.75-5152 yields 2.5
